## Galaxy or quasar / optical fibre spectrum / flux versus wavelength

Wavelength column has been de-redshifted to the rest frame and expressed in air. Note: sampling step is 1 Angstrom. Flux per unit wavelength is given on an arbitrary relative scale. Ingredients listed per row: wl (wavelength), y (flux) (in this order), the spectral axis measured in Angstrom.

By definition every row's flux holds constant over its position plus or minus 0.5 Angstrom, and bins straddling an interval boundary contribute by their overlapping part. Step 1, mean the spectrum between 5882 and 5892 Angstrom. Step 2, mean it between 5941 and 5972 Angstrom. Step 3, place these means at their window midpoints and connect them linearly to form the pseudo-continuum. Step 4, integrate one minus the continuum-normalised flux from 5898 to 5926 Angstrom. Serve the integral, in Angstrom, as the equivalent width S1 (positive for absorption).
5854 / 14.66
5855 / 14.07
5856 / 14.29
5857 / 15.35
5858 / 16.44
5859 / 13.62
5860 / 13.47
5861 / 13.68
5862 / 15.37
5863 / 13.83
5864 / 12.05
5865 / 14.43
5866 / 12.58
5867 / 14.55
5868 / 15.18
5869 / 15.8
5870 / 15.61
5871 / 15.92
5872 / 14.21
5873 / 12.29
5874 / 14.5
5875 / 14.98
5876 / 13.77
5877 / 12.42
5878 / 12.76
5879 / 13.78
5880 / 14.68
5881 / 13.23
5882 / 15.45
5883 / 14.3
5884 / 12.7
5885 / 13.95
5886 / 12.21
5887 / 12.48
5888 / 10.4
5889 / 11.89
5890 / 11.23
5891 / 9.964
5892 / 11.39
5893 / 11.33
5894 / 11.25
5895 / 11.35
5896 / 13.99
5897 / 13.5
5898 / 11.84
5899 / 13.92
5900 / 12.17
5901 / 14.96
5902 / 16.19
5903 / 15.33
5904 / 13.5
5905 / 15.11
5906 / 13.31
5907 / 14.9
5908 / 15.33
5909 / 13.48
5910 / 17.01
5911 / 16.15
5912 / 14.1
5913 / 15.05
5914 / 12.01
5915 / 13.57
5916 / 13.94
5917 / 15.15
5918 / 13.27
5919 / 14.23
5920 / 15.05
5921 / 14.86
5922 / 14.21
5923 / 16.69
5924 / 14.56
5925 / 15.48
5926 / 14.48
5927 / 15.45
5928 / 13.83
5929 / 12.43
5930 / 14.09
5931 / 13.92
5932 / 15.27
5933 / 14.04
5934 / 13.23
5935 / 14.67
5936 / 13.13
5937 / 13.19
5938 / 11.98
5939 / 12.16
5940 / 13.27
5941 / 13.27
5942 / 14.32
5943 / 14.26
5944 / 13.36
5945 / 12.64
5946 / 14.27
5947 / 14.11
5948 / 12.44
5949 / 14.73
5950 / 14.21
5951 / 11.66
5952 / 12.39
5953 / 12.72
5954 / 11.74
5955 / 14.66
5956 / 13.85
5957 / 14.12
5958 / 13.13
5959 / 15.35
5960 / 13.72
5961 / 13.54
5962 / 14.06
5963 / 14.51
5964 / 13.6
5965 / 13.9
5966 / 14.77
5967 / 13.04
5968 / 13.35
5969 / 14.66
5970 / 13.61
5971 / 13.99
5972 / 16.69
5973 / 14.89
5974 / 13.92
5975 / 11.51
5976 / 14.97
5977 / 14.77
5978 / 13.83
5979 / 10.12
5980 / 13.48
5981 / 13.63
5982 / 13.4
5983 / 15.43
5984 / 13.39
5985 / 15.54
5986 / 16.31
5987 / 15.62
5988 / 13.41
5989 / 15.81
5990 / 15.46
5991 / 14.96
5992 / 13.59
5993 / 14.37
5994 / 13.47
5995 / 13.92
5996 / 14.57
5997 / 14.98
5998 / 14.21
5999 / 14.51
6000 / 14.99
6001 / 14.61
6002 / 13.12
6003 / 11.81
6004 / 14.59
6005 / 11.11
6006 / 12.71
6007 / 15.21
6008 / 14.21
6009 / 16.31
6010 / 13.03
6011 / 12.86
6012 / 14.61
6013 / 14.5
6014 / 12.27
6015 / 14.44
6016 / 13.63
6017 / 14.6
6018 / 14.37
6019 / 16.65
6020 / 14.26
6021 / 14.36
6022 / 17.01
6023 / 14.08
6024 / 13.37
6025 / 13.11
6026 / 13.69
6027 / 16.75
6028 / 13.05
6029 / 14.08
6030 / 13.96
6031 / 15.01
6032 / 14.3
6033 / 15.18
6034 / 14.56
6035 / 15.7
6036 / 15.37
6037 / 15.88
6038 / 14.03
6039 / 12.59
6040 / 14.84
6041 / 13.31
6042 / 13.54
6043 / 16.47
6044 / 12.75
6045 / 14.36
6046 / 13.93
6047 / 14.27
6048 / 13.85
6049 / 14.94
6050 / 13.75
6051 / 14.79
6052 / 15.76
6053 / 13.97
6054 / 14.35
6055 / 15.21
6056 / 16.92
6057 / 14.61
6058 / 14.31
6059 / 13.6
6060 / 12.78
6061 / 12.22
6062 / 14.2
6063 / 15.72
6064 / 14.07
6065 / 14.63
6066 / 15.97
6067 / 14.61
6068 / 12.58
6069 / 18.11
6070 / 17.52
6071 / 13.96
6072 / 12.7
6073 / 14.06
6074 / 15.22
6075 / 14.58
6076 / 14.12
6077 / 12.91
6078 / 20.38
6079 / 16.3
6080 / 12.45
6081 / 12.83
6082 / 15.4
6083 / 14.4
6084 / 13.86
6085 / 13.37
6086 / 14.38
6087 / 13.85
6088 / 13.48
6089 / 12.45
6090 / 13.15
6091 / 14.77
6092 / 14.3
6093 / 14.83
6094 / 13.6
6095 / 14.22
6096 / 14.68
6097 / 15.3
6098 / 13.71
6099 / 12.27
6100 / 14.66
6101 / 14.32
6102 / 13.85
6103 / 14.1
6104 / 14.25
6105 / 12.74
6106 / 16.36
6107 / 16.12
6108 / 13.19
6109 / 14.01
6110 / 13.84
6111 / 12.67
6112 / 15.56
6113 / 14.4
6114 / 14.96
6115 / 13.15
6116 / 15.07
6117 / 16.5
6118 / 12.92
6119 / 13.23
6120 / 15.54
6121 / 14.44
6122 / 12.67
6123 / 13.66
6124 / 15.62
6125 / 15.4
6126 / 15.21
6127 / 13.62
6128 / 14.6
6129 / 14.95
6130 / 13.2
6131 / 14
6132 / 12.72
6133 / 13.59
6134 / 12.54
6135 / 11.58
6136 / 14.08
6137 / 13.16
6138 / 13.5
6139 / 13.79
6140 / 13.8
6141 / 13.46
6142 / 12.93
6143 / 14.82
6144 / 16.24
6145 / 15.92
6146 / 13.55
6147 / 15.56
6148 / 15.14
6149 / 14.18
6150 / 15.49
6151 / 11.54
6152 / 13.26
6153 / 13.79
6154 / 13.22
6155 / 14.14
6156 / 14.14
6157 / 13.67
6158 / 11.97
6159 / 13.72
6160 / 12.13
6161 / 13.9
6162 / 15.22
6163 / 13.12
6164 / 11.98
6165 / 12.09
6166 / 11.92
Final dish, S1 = -3.8 Angstrom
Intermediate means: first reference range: 12.3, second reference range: 13.7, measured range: 14.5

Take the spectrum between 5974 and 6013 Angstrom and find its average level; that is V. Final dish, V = 14.1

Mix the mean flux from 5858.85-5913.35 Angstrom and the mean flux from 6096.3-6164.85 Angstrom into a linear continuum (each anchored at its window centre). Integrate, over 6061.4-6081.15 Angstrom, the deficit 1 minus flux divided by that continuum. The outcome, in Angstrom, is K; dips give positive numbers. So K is -1.4 Angstrom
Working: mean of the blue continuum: 13.7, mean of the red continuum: 14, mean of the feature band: 14.9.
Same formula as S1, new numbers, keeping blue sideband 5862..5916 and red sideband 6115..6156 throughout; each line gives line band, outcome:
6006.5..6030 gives -0.8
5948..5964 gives 0.2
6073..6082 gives -0.6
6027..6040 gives -0.6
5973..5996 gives -0.6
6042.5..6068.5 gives -0.9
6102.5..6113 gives -0.2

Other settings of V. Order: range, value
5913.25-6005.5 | 14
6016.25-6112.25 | 14.4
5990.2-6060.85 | 14.3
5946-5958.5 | 13.4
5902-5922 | 14.5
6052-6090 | 14.5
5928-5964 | 13.6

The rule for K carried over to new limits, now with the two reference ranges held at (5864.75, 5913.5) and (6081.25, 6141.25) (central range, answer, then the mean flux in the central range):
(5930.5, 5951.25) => 0.3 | 13.6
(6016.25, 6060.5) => -1.8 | 14.5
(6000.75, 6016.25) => 0.2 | 13.7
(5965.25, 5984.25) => -0.1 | 13.9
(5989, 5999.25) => -0.5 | 14.5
